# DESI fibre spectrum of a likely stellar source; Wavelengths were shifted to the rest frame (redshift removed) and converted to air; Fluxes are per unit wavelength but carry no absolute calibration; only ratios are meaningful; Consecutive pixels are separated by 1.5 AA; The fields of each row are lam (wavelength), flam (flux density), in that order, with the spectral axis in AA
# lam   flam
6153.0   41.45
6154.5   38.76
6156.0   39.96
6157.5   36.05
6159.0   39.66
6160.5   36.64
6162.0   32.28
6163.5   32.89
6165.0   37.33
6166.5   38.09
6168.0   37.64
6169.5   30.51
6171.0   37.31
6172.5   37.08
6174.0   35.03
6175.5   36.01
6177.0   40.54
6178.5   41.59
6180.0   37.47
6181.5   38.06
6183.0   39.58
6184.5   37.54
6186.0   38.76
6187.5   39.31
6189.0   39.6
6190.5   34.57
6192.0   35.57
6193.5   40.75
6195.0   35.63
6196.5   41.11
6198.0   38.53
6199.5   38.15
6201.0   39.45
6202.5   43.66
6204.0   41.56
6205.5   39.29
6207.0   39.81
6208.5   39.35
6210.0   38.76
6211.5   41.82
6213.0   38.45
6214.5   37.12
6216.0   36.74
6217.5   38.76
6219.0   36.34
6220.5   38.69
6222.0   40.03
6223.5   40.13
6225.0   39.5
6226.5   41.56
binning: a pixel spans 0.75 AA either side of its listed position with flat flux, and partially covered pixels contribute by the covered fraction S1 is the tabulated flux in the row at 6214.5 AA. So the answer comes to 37.12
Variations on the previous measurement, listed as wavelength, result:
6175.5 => 36.01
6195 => 35.63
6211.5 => 41.82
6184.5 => 37.54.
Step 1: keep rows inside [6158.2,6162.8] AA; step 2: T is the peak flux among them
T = 39.66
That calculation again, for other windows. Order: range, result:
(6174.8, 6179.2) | 41.59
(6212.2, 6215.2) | 38.45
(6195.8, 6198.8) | 41.11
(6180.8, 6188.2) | 39.58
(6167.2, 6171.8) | 37.64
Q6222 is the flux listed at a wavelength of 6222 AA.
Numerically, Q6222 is 40.03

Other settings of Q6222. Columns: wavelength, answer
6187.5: 39.31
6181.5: 38.06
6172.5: 37.08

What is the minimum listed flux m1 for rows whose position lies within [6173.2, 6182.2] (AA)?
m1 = 35.03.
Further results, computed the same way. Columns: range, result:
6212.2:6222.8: 36.34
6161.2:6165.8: 32.28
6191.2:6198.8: 35.57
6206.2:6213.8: 38.45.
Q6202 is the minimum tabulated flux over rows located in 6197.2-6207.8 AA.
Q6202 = 38.15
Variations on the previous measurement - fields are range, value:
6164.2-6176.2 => 30.51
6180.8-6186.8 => 37.54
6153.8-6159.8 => 36.05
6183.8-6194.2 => 34.57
